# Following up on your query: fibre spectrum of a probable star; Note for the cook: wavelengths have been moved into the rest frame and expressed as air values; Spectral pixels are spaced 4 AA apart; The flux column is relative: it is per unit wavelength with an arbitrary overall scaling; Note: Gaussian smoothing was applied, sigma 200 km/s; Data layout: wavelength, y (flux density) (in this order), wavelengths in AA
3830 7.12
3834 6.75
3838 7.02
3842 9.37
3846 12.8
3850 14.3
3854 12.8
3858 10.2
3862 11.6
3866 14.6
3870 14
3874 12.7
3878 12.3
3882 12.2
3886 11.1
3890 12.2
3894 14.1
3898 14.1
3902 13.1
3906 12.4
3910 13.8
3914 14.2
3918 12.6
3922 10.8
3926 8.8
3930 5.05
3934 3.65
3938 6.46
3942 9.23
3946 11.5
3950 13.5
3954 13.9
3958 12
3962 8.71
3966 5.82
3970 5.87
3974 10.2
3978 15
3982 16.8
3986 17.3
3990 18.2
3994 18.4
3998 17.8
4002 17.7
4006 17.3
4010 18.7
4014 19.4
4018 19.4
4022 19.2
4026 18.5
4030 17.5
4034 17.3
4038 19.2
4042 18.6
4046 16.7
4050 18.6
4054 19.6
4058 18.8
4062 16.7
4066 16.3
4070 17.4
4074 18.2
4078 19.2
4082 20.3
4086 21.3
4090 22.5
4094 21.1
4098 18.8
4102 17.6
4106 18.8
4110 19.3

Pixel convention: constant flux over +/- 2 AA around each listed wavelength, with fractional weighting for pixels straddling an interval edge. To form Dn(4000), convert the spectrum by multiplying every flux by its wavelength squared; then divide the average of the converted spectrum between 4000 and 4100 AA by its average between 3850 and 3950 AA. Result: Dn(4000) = 1.8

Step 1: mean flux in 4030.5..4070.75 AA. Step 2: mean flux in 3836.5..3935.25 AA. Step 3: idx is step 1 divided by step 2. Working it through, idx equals 1.5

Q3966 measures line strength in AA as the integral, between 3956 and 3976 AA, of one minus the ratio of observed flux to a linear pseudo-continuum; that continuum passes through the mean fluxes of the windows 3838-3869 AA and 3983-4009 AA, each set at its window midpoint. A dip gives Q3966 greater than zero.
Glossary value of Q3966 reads 9.7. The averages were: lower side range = 12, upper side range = 17.8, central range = 8.52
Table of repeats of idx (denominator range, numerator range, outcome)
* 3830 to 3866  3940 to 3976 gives 0.95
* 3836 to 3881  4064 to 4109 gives 1.61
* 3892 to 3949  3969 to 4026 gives 1.56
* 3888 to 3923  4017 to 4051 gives 1.40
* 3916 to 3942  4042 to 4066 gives 2.25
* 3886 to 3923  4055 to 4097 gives 1.48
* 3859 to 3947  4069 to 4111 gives 1.72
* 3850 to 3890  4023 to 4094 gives 1.50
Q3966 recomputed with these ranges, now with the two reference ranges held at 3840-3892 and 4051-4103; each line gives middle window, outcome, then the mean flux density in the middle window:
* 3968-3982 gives 4.0 AA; 11.3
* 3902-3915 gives 0.3 AA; 13.4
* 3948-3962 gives 2.5 AA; 12.5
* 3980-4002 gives -1.8 AA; 17.7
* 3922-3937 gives 8.1 AA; 6.54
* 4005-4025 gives -2.1 AA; 18.9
